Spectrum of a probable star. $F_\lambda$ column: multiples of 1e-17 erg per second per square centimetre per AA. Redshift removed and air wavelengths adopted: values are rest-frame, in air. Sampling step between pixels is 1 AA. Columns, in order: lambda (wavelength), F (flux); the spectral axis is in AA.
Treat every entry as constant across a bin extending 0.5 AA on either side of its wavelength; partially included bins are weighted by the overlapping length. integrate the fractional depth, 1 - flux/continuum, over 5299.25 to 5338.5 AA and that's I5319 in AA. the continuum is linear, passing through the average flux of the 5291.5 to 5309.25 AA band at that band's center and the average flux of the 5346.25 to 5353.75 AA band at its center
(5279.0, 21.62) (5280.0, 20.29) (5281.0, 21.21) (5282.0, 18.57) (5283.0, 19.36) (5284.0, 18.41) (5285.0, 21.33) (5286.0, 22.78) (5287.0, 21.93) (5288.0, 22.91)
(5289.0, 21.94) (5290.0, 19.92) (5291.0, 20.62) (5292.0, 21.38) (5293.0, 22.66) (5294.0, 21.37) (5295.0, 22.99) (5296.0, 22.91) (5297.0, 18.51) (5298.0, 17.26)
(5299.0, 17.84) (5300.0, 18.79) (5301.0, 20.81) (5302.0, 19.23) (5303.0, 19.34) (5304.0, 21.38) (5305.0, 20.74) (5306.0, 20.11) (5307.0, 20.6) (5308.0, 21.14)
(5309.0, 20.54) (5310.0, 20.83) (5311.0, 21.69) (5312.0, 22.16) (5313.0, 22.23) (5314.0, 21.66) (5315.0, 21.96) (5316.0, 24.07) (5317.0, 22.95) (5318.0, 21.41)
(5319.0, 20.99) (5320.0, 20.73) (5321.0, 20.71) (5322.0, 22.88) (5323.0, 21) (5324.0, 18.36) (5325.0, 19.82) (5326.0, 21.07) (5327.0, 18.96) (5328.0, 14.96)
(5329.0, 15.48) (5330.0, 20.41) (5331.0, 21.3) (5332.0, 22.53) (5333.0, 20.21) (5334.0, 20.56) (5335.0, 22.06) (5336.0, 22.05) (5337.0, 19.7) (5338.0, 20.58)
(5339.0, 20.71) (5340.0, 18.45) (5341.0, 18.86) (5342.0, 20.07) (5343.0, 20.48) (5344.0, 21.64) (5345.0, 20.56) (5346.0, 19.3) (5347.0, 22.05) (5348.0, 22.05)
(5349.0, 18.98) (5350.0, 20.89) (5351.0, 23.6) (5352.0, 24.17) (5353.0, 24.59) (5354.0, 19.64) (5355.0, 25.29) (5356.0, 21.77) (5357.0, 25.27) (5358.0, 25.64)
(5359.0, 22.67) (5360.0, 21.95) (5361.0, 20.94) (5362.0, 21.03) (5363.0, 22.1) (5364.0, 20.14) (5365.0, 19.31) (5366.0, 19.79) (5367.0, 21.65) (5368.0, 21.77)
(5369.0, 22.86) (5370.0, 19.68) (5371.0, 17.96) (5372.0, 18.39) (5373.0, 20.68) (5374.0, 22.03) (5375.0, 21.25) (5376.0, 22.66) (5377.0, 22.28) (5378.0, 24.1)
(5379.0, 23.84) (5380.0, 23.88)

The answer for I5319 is 0.8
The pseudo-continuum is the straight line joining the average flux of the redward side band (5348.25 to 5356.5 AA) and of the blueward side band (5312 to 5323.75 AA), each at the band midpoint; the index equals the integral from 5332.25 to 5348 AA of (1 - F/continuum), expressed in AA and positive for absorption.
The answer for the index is 1.1 AA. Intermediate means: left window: 21.8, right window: 22.4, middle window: 20.6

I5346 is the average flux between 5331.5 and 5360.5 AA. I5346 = 21.6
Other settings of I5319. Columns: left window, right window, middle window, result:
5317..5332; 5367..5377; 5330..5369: -1.8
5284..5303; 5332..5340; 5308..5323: -0.7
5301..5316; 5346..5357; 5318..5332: 1.1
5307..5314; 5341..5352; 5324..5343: 1.2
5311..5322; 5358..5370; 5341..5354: 0.1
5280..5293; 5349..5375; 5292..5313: 0.5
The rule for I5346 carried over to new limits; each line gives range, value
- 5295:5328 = 20.7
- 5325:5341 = 19.9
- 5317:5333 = 20.1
